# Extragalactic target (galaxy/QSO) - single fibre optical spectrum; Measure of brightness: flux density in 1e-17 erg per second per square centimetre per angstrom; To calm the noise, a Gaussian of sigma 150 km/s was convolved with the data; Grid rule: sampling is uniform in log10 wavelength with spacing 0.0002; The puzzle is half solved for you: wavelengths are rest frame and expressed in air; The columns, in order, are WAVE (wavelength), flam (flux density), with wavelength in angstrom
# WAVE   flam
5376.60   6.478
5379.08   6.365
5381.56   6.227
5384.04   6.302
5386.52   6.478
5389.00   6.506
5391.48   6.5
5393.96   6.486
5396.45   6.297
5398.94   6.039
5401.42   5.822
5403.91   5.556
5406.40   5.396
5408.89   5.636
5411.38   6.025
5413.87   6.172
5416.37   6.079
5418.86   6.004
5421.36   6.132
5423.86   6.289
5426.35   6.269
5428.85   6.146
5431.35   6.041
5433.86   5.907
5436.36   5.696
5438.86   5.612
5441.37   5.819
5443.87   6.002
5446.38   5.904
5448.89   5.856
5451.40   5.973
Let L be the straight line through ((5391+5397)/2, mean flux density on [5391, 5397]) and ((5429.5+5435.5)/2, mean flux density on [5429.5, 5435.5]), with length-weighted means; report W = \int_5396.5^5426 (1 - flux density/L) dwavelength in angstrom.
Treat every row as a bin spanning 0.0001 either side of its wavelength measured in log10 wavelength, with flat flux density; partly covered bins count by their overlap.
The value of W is 1.3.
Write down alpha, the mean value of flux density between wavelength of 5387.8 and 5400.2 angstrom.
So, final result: 6.37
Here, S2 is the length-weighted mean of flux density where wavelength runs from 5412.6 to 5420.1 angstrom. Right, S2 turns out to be 6.09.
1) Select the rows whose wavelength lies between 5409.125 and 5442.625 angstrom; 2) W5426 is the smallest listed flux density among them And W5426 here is 5.612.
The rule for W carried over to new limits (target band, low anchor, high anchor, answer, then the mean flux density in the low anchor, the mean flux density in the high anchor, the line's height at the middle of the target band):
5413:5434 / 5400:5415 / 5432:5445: -1.2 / 5.77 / 5.82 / 5.79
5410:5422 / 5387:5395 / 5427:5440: 0.1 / 6.5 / 5.9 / 6.15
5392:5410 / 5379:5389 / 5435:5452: 0.9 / 6.36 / 5.83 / 6.21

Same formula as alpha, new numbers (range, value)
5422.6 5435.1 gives 6.13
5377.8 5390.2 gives 6.37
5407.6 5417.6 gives 5.97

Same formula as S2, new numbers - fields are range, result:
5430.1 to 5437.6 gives 5.88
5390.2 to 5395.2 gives 6.5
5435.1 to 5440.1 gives 5.66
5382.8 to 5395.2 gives 6.46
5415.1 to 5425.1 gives 6.12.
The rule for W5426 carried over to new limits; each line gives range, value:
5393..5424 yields 5.396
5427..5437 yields 5.696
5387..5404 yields 5.556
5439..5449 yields 5.819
